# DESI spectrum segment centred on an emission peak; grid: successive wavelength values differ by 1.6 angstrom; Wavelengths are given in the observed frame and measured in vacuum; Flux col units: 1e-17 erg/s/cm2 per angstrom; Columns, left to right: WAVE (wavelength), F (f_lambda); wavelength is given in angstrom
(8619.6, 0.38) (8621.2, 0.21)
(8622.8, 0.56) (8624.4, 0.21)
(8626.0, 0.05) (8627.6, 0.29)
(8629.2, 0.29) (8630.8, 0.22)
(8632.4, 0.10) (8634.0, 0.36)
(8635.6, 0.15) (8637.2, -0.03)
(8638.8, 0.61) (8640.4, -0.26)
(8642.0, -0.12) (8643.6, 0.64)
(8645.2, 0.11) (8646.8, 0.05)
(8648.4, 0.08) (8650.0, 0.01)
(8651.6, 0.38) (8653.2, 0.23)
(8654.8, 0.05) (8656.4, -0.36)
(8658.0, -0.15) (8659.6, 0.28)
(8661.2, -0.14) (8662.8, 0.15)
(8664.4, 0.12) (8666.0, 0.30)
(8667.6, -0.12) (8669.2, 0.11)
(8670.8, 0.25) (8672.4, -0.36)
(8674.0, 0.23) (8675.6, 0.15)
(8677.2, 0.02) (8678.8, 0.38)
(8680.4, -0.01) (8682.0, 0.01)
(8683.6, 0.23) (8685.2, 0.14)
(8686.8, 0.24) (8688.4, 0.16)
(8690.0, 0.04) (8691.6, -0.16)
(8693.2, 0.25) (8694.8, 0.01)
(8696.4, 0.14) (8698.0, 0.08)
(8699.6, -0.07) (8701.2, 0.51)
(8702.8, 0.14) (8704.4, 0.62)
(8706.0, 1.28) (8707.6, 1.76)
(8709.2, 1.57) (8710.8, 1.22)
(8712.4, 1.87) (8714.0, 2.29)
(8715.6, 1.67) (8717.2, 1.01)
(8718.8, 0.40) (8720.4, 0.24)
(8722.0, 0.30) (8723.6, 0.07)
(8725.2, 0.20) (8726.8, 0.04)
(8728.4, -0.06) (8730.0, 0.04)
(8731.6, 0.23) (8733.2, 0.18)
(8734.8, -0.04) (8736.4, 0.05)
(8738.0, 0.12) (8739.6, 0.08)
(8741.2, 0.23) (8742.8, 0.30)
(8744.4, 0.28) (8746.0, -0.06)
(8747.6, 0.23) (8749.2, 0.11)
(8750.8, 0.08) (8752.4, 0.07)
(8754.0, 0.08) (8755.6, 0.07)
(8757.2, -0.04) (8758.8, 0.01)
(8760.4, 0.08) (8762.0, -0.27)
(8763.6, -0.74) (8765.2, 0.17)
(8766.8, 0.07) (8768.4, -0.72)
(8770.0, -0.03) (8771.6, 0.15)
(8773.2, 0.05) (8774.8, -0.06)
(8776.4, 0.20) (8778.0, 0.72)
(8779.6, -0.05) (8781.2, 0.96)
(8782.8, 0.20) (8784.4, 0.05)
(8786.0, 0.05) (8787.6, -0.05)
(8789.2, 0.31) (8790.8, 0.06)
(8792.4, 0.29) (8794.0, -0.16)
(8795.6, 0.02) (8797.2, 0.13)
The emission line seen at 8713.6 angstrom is [O II] 3727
